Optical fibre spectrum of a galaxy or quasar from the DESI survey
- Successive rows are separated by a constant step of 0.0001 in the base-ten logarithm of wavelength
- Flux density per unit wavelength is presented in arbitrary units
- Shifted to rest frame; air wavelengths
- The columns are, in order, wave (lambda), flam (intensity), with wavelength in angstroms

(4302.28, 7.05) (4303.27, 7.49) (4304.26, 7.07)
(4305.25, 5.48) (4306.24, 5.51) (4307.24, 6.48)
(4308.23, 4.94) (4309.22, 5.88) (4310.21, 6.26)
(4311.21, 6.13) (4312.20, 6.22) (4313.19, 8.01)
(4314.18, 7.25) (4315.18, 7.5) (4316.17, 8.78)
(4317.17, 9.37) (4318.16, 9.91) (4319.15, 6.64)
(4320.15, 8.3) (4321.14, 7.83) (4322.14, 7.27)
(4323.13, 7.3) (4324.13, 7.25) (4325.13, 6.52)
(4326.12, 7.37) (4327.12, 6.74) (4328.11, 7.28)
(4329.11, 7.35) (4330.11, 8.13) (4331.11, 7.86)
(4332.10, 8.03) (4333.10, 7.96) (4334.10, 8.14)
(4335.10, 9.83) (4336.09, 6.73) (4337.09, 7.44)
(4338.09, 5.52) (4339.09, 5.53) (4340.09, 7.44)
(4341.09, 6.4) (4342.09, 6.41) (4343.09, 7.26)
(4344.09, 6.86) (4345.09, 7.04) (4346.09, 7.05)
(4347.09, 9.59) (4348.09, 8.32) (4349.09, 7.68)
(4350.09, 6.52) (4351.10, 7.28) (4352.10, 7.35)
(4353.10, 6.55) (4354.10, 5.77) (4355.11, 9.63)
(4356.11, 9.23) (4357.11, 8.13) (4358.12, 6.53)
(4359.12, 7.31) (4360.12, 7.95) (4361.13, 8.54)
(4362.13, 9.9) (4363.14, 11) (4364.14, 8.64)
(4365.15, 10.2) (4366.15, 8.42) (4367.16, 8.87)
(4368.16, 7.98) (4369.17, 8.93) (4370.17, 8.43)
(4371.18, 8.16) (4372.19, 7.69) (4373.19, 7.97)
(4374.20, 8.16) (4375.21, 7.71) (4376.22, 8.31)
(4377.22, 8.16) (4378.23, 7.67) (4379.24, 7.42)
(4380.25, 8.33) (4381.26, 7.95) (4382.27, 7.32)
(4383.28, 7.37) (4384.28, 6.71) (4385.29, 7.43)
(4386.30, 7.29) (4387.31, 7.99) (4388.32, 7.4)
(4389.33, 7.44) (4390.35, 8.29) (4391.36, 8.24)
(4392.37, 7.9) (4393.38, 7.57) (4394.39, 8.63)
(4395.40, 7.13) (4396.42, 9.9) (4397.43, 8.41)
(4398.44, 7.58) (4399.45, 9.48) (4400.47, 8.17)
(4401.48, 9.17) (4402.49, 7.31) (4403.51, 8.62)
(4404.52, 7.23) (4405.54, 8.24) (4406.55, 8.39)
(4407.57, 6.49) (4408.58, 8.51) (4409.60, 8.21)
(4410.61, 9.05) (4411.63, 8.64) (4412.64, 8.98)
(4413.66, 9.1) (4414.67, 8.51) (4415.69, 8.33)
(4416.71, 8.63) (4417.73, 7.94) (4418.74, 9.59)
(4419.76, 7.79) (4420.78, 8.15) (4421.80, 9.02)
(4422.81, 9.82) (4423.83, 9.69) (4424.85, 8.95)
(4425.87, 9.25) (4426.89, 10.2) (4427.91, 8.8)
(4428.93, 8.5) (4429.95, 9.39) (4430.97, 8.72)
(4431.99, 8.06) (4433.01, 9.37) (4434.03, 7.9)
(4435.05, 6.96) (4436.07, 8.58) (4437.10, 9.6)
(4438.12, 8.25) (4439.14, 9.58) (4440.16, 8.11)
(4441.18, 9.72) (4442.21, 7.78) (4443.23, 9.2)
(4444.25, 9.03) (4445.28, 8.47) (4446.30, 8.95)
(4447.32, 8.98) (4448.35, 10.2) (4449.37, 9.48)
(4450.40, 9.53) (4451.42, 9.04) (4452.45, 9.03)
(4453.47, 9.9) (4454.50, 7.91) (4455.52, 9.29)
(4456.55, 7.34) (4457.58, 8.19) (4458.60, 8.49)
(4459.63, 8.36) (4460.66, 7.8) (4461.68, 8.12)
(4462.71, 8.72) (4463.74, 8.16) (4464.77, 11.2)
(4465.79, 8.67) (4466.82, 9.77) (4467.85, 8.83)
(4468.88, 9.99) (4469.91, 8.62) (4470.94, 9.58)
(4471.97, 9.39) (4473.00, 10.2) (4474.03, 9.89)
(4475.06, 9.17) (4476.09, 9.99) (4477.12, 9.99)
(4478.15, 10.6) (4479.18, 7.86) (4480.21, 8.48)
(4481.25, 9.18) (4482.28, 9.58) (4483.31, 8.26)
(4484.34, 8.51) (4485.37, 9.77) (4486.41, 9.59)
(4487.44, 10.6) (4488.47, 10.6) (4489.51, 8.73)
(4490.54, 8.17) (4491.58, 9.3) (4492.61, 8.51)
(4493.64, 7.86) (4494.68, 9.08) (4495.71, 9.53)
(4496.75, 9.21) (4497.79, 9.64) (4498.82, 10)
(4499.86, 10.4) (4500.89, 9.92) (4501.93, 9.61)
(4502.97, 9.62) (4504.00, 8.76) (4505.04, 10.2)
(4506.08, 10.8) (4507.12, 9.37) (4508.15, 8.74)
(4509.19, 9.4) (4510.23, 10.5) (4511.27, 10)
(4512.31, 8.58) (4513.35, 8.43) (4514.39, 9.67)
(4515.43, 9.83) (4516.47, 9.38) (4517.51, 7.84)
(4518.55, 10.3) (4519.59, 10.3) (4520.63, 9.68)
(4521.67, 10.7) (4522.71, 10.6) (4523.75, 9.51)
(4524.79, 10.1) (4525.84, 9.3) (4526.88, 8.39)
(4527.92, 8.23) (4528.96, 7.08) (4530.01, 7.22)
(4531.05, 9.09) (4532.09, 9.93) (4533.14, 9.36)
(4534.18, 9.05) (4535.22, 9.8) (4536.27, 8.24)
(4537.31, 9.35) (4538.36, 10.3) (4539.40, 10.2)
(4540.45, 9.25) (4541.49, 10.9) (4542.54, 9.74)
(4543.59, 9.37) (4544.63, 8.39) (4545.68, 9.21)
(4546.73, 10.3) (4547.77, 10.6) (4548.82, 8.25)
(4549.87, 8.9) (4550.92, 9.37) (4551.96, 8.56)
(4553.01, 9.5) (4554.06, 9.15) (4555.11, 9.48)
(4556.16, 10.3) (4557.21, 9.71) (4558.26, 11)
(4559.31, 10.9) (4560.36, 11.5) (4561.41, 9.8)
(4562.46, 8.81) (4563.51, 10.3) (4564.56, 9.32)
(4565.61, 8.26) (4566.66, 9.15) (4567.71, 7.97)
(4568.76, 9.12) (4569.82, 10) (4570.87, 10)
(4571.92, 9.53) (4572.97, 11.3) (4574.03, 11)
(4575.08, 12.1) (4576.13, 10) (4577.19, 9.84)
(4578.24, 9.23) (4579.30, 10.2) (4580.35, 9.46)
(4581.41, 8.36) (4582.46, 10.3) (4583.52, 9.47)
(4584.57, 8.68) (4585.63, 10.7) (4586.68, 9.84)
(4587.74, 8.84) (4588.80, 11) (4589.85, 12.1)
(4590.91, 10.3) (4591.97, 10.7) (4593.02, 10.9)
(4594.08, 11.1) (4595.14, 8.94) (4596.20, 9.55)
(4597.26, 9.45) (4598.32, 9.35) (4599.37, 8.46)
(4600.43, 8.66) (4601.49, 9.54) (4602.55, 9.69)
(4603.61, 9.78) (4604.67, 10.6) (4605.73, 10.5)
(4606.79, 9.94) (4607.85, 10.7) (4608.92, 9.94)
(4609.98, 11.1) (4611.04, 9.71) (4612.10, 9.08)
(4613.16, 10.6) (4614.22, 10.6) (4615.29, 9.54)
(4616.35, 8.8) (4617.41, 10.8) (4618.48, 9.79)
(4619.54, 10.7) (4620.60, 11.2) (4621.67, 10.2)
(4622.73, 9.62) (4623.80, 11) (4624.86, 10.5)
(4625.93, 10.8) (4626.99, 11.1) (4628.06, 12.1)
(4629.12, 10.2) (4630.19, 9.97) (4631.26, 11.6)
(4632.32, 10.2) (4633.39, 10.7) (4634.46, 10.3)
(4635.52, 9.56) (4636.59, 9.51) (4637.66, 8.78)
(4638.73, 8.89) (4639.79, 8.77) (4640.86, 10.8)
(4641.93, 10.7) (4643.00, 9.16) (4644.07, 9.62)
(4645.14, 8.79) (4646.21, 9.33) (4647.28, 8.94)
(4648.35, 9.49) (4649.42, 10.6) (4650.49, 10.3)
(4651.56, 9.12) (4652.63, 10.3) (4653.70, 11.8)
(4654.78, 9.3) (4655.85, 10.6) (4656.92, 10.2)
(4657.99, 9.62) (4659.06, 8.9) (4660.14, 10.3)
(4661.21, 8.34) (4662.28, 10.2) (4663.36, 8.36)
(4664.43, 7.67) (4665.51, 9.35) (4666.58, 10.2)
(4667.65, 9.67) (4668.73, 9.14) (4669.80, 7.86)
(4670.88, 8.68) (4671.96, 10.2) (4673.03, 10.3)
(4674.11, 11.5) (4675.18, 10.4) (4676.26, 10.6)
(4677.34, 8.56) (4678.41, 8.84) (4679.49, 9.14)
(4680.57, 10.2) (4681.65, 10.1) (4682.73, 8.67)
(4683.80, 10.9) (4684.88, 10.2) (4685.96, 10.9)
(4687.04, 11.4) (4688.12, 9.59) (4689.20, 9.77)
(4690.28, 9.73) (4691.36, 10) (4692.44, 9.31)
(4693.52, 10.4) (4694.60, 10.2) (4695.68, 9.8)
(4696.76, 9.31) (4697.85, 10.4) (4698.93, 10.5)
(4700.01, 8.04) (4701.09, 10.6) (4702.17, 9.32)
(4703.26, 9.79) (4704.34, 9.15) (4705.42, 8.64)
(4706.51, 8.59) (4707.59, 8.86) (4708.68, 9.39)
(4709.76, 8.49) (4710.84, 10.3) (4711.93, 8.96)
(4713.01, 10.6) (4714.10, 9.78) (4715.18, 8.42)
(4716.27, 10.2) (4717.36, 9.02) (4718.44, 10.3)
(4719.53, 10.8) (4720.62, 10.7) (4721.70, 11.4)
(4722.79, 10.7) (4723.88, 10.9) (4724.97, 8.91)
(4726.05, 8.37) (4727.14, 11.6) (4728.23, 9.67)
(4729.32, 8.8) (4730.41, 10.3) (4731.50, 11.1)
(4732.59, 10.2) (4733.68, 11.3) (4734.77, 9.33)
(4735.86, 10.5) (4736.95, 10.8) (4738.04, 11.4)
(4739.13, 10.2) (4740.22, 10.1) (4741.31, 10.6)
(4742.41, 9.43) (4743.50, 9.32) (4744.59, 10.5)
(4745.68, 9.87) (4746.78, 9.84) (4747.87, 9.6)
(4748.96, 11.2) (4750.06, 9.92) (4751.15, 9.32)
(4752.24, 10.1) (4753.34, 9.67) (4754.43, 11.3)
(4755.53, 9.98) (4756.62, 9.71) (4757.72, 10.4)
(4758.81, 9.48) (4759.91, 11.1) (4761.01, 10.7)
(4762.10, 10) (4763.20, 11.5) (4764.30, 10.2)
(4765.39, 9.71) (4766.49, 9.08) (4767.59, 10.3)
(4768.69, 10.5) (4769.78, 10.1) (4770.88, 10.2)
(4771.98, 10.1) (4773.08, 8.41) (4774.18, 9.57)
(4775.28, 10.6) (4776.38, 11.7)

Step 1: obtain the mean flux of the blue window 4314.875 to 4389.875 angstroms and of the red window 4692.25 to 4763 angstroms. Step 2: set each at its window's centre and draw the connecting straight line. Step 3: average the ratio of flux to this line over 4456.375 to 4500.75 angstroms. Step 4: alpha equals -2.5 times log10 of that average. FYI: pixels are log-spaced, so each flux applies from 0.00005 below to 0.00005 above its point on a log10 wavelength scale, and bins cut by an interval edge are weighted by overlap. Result -0.08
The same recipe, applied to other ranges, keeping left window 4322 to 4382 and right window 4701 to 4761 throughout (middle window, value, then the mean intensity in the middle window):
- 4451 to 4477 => -0.08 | 9.04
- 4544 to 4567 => -0.07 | 9.58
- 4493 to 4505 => -0.10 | 9.44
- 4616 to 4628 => -0.13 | 10.5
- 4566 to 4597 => -0.10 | 9.98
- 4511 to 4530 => -0.06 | 9.26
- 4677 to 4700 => -0.02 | 9.87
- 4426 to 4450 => -0.07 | 8.87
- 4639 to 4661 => -0.03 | 9.8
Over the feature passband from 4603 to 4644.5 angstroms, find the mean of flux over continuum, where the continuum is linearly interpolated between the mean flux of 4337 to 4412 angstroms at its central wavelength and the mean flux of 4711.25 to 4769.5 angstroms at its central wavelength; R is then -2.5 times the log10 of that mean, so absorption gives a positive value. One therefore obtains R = -0.08 mag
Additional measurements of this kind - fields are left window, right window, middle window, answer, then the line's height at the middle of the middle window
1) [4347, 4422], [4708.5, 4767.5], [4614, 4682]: -0.031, 9.61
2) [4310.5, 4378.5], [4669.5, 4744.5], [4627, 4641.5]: -0.075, 9.47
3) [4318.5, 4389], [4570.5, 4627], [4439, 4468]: -0.023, 8.69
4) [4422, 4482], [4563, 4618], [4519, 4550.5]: 0.018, 9.54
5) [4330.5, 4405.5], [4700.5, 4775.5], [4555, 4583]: -0.098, 9.04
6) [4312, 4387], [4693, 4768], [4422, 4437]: -0.083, 8.24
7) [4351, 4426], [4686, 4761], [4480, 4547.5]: -0.059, 8.89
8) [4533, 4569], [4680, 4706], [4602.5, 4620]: -0.049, 9.67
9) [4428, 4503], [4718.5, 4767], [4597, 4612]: -0.017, 9.65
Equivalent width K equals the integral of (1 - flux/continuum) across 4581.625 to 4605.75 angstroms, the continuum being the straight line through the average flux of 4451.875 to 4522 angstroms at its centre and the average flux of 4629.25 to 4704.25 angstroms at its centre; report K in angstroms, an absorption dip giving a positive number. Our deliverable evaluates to -0.8 angstroms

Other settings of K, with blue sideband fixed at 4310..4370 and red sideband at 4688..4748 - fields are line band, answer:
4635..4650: -0.1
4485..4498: -1.0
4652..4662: -0.4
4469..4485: -1.5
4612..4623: -1.0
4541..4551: -0.7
